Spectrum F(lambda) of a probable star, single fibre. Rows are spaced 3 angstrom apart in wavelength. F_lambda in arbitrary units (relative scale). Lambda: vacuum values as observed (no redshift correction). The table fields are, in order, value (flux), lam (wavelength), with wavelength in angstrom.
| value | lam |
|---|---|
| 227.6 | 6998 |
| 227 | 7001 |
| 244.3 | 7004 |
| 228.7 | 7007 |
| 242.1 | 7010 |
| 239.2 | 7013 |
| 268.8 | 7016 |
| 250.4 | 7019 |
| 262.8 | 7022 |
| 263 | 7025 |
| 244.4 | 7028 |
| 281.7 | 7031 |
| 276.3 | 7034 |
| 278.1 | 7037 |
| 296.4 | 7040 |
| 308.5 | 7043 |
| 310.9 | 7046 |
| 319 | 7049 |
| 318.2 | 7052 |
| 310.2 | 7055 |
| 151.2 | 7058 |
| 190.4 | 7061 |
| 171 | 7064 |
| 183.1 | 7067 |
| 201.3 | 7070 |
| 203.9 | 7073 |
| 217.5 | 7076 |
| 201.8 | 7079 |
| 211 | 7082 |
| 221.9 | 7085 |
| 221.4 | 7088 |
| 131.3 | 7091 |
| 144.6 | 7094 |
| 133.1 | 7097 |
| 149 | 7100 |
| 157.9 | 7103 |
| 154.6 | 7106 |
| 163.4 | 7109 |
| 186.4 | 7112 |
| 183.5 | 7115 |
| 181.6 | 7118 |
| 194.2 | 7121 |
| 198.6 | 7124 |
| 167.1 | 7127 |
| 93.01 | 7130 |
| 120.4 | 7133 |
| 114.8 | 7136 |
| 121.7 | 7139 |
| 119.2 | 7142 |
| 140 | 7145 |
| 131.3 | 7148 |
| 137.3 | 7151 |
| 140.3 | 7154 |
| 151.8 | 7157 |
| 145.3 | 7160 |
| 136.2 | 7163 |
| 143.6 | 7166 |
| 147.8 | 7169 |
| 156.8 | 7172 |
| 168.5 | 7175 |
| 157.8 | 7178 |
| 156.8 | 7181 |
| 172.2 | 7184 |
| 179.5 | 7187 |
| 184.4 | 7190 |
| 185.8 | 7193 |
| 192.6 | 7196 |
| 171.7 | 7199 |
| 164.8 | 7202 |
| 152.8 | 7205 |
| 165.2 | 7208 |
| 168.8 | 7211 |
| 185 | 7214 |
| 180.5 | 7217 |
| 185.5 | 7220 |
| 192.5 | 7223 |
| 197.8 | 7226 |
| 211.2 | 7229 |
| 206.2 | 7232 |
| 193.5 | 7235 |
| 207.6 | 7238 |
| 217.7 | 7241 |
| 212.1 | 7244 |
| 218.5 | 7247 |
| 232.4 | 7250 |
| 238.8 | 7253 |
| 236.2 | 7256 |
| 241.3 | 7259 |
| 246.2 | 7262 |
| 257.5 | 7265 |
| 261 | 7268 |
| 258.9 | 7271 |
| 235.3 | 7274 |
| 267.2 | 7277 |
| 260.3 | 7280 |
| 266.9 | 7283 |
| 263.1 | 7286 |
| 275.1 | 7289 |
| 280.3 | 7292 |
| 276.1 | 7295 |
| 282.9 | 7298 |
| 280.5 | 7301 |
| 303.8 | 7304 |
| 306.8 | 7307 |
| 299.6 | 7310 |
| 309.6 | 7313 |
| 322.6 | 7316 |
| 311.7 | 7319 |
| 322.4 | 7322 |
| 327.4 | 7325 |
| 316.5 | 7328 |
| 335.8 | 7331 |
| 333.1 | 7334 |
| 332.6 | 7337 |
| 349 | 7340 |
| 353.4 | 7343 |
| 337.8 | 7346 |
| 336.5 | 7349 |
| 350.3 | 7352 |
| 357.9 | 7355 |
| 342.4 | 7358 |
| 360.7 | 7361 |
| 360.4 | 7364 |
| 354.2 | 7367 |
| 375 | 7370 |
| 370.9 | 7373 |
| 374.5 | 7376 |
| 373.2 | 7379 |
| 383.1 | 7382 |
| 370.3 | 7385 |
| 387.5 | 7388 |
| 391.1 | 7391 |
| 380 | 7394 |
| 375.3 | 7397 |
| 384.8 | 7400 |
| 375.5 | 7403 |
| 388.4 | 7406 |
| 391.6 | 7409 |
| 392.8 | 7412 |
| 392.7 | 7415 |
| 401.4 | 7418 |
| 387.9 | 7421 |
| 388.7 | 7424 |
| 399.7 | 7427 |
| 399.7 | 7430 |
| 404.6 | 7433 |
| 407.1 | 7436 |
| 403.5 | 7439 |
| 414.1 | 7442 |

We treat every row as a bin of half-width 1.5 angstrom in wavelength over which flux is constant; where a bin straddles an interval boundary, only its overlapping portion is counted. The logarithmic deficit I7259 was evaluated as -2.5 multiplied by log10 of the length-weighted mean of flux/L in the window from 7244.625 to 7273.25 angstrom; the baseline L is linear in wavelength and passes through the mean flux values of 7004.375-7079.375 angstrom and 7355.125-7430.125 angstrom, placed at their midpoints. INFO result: 0.34 mag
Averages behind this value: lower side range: 249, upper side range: 379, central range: 242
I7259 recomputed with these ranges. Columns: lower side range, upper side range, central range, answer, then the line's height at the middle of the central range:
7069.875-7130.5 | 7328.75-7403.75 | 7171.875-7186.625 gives 0.377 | 232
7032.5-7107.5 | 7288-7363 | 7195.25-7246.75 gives 0.423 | 279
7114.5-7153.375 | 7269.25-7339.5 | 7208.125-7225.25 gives 0.198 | 218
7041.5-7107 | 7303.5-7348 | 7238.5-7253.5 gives 0.285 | 288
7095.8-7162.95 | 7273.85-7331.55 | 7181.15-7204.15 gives 0.142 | 202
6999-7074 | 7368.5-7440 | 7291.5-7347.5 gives 0.132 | 356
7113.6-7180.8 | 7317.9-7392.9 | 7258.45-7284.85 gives 0.061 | 270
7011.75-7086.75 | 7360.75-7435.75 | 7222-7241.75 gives 0.486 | 318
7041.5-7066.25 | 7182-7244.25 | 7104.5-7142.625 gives 0.418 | 226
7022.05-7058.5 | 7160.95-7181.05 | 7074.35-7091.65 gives 0.176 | 240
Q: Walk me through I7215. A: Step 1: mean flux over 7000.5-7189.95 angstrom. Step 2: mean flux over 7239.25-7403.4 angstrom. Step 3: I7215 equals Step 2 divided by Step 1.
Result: 1.60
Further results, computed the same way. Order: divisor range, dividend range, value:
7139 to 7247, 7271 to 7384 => 1.88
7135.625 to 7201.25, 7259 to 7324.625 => 1.83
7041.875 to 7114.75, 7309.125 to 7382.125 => 1.67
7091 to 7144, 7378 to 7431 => 2.56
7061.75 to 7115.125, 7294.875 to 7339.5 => 1.74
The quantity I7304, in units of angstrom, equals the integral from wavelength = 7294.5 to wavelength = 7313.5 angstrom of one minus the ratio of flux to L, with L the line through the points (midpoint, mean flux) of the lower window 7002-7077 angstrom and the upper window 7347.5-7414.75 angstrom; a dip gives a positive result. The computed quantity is 2.8 angstrom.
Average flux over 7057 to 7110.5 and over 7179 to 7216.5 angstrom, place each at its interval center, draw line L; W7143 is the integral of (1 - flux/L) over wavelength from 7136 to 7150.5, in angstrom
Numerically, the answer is 4.0 angstrom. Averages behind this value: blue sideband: 178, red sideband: 173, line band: 127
